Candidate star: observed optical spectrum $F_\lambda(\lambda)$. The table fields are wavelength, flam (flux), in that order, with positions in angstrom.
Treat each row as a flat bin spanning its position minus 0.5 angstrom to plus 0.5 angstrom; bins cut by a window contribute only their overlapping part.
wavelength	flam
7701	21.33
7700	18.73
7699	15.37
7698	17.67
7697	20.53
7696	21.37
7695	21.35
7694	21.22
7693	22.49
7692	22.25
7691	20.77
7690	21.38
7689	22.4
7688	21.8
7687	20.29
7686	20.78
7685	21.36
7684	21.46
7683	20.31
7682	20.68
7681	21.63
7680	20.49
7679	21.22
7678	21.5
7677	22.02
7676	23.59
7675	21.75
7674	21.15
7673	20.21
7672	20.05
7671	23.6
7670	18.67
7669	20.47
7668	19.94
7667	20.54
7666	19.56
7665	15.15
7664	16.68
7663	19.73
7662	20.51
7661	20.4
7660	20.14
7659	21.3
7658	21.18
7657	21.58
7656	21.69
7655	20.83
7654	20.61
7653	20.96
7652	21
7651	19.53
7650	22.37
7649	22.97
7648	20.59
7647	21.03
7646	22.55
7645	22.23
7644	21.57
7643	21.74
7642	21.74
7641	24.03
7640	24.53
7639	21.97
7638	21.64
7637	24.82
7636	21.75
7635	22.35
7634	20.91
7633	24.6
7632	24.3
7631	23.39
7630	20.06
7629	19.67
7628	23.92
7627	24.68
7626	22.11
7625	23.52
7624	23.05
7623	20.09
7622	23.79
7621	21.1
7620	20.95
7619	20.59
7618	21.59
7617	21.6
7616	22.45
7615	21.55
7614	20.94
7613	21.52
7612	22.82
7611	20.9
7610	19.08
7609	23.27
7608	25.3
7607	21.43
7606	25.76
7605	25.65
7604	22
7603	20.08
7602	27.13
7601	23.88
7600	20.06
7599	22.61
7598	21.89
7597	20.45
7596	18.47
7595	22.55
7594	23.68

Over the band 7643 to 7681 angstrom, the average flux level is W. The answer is 20.8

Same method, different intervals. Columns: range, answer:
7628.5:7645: 22.4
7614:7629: 22.1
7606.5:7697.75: 21.5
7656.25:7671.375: 20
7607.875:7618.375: 21.8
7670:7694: 21.4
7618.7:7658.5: 22.1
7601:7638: 22.5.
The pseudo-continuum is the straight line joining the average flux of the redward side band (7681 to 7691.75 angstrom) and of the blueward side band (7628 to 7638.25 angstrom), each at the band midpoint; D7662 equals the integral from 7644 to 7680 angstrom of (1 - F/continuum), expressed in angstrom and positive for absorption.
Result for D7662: 1.6 angstrom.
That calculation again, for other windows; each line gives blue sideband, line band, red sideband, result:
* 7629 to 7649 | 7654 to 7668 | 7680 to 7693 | 1.21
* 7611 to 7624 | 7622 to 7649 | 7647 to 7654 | -1.36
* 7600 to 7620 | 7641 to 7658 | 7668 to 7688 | 0.11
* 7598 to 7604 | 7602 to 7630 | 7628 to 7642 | 0.46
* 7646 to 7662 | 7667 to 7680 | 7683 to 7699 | -0.07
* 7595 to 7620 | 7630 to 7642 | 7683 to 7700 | -0.72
